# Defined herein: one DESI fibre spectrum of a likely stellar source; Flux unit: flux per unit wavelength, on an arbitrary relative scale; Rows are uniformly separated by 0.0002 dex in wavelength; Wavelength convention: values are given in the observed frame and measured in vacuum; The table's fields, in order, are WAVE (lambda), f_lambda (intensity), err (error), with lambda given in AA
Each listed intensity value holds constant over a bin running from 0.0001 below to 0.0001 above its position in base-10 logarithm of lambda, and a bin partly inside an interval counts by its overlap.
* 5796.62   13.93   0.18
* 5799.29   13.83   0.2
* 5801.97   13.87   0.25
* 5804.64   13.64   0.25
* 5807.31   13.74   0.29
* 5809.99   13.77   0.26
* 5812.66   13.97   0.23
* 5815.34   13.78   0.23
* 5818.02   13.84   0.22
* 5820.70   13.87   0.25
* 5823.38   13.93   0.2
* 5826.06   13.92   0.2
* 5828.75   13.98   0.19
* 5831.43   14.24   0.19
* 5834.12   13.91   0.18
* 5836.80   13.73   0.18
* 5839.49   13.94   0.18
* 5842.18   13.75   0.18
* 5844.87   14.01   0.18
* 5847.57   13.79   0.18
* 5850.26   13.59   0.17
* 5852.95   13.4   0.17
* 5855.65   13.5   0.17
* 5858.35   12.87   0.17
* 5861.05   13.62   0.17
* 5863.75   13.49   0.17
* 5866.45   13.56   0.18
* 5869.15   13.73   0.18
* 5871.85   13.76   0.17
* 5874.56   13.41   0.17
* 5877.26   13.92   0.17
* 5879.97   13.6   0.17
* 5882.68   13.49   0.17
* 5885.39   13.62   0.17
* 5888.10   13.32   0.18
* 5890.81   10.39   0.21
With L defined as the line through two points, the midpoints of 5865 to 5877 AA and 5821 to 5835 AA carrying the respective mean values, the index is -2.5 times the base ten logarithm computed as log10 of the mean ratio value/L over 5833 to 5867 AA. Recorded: 0.01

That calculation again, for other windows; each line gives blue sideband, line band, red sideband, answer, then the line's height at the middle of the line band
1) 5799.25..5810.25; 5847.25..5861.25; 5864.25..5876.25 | 0.02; 13.7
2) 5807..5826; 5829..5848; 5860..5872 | -0.01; 13.8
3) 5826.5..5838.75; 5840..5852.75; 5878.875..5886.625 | 0.01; 13.9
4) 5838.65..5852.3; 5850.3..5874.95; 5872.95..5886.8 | 0.02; 13.7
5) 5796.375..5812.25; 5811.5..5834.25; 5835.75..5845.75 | -0.01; 13.8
